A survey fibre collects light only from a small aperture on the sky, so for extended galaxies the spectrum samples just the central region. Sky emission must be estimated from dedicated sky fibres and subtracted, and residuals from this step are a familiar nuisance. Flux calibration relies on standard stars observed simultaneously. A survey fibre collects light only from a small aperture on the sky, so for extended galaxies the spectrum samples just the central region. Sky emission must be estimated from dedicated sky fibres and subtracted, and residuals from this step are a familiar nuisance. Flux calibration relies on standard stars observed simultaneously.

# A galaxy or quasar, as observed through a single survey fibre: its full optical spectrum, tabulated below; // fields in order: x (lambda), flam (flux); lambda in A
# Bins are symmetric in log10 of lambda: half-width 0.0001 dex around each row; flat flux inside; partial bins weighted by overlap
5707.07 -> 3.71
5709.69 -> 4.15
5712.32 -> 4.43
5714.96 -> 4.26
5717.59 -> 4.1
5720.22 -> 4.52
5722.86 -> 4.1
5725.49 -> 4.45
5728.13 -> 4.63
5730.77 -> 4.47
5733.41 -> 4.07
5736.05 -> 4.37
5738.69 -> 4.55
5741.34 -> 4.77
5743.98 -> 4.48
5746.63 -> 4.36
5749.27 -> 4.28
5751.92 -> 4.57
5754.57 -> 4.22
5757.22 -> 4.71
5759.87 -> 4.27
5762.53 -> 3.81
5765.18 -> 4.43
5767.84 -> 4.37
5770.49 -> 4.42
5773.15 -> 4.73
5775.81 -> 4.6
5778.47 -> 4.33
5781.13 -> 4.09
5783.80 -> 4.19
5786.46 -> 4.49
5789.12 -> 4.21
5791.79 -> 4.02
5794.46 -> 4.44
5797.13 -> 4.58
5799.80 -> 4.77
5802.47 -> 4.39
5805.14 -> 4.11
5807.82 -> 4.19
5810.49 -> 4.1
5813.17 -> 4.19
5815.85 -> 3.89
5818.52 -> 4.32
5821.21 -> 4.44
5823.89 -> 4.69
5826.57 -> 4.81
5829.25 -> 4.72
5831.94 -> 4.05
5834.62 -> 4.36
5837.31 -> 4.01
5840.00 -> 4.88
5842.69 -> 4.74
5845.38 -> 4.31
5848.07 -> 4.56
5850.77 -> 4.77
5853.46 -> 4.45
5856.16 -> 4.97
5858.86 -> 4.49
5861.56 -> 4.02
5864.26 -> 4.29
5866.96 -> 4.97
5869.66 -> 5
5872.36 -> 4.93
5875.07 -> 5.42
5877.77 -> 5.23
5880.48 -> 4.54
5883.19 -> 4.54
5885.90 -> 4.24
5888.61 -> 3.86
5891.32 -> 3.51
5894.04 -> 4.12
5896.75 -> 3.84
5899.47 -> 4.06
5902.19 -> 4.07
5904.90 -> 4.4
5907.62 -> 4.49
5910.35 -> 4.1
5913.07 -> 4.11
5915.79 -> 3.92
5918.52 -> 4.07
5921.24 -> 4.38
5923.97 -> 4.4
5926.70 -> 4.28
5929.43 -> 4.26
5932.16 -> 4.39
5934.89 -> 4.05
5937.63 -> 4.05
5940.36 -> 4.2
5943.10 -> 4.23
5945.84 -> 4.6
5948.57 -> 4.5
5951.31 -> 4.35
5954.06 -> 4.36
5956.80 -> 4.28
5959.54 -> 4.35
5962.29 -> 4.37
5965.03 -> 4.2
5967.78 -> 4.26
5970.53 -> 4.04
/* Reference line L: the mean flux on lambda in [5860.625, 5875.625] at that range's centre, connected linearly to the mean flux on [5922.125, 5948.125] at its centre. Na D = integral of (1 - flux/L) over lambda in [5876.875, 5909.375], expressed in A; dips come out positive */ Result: 2.53 A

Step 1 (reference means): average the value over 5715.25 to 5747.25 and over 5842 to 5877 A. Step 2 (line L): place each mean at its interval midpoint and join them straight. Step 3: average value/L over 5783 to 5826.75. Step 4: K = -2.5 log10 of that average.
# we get 0.058 mag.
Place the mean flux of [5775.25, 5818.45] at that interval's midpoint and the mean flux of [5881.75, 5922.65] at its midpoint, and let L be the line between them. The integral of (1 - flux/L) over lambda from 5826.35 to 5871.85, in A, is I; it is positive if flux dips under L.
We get -3.8 A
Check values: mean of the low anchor 4.28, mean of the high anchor 4.12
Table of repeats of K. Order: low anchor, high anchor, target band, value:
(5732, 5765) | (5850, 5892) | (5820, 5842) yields 0.004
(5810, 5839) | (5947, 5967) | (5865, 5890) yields -0.094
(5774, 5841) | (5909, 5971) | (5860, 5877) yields -0.114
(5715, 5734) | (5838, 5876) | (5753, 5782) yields 0.020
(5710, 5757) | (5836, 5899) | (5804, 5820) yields 0.081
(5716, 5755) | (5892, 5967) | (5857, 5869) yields -0.051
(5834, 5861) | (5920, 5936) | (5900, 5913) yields 0.032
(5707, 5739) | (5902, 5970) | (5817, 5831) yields -0.069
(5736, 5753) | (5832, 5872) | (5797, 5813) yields 0.048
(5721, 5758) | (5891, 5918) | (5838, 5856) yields -0.102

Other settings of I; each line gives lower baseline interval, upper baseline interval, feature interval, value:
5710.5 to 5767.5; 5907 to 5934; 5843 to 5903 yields -2.9 A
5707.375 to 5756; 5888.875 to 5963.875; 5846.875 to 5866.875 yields -1.3 A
